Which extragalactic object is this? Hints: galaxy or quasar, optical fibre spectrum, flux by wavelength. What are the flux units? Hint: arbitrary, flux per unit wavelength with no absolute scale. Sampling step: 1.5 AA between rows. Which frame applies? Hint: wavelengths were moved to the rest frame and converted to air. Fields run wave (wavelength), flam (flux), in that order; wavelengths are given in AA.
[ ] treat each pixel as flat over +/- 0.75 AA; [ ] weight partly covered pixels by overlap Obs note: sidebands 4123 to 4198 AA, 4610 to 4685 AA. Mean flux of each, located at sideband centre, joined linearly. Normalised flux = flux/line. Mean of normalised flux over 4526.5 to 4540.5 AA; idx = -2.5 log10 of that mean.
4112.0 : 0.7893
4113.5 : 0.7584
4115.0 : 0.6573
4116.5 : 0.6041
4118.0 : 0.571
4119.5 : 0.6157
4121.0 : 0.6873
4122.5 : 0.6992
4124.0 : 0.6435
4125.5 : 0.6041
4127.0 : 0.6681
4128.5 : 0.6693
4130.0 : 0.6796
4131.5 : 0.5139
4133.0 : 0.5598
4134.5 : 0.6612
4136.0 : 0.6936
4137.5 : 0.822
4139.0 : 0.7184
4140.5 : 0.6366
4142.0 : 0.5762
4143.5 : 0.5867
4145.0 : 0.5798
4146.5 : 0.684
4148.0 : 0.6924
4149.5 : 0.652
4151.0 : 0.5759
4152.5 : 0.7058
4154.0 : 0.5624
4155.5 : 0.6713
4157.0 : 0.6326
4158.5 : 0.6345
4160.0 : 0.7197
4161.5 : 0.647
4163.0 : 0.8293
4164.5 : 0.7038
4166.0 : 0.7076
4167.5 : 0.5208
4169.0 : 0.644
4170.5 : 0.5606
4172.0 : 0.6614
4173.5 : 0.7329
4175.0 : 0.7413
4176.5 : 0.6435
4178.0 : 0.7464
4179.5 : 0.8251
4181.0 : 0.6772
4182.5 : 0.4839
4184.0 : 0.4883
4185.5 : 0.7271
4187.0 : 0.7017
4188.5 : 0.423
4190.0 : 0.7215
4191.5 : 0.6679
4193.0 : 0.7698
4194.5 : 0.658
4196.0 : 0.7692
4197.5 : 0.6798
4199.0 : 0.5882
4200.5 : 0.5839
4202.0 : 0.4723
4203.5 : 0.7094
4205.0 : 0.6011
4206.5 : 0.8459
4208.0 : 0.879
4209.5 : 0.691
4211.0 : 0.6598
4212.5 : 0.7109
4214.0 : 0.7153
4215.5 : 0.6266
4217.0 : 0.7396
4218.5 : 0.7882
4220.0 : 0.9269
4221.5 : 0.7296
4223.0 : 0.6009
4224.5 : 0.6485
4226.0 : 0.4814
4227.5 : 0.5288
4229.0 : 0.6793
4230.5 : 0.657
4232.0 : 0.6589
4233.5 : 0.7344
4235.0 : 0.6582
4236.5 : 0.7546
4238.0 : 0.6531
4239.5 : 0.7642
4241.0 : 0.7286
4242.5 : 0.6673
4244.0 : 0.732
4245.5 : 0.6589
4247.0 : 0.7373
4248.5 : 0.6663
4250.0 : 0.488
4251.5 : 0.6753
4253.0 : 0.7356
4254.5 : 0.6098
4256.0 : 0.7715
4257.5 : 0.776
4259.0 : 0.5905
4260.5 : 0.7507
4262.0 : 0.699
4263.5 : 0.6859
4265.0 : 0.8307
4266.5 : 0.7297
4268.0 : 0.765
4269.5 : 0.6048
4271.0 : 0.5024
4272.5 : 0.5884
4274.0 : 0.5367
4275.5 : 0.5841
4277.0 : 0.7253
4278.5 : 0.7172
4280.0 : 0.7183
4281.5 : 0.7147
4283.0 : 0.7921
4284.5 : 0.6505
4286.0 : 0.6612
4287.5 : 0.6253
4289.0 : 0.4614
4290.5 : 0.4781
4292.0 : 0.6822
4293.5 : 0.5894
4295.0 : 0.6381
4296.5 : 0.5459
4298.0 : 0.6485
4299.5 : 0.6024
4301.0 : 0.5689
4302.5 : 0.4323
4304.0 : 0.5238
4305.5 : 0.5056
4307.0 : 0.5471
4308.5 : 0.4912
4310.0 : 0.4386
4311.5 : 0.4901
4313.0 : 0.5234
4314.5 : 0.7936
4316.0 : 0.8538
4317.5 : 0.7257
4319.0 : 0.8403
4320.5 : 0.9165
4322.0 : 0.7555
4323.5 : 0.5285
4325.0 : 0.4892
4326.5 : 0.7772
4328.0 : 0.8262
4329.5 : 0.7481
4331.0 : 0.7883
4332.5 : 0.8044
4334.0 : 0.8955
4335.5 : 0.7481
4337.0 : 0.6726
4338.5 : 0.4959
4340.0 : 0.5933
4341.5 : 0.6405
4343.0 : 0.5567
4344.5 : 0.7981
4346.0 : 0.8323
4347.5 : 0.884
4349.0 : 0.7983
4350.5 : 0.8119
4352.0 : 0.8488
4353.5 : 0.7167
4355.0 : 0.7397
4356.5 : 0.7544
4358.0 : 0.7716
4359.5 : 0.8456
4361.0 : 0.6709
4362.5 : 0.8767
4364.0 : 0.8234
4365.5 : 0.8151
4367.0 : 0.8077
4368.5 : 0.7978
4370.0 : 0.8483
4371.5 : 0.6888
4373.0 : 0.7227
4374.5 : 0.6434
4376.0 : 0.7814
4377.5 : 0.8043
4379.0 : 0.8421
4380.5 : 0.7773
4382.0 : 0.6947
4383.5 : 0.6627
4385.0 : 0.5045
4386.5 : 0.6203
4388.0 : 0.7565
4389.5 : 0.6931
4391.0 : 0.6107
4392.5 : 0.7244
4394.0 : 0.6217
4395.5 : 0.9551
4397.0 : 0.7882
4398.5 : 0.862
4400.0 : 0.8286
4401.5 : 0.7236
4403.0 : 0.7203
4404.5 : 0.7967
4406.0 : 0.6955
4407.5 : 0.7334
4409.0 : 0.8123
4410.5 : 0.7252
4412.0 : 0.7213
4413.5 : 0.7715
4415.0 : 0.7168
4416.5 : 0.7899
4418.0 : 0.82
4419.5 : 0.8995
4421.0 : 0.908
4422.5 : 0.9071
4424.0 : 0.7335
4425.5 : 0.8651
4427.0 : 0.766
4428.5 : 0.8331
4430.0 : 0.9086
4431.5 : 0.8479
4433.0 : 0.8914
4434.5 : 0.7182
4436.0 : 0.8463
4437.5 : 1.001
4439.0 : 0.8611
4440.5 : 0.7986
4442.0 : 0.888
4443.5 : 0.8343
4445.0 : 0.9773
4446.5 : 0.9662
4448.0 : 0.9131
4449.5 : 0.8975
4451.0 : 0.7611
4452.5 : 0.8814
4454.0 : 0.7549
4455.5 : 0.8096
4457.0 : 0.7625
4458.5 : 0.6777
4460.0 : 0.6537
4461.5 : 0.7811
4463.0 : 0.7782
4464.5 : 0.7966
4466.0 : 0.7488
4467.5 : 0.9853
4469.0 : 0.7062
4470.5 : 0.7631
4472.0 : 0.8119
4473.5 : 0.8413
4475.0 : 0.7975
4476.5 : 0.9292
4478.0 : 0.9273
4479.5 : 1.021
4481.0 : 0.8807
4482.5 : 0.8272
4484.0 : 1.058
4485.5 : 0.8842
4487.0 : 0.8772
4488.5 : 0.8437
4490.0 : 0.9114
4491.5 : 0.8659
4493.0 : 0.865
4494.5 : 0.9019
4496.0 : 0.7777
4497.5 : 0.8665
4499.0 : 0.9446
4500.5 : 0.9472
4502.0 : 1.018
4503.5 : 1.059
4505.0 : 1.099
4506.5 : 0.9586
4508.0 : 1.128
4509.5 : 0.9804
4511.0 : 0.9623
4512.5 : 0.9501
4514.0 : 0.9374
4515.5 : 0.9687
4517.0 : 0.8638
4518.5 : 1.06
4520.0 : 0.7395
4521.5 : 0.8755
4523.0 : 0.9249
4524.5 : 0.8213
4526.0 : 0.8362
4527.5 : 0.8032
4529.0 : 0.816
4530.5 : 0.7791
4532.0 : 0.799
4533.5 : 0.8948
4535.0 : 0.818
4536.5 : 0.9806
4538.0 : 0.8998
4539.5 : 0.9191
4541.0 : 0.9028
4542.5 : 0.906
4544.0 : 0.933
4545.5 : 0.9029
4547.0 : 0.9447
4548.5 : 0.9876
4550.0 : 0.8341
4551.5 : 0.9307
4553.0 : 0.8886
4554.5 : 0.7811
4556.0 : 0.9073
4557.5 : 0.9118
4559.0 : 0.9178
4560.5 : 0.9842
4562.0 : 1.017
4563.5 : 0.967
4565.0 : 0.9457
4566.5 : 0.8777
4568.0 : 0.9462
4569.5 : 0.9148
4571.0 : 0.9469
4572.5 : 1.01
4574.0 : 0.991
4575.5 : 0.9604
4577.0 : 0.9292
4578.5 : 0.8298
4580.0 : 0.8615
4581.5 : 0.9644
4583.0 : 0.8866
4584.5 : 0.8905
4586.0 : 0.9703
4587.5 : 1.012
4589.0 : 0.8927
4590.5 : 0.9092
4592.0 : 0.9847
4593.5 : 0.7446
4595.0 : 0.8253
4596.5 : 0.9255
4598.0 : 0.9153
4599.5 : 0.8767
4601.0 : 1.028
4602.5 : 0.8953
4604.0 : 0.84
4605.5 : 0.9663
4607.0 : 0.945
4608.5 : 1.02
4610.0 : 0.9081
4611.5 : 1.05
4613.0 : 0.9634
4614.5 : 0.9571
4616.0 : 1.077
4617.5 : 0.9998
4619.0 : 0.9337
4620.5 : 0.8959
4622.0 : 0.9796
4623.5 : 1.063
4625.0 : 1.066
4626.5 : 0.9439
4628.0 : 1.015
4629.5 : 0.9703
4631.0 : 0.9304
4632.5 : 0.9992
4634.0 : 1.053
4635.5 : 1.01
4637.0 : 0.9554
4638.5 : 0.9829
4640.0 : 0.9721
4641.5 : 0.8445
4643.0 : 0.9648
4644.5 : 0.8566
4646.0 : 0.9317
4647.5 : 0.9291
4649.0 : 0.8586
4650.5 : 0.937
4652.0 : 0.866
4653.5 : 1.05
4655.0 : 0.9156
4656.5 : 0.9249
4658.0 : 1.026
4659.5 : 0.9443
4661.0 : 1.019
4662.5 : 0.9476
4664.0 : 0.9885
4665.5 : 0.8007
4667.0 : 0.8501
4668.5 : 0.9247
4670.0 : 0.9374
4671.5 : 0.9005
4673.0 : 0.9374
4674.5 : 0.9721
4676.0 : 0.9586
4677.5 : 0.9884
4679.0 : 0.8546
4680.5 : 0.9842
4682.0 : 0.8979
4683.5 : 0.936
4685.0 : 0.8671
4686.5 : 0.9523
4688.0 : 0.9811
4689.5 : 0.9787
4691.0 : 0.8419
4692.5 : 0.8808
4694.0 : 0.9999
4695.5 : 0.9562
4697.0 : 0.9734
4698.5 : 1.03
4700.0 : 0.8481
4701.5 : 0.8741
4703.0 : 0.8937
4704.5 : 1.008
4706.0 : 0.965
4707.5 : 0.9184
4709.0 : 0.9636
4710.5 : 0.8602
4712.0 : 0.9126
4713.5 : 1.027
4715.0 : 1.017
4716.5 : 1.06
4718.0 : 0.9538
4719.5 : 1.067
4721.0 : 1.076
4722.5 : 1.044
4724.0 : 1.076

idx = 0.03 mag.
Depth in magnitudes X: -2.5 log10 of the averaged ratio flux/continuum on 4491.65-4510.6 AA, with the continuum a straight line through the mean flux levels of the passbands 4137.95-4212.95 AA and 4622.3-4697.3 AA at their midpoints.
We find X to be -0.13 mag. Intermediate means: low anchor 0.662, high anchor 0.947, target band 0.959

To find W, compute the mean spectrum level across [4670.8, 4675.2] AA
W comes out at 0.937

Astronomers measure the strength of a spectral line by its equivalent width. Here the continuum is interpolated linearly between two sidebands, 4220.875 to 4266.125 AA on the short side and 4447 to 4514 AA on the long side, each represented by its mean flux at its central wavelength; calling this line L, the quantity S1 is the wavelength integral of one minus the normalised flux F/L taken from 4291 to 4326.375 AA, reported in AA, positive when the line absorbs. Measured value 5.7 AA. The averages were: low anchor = 0.679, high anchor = 0.878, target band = 0.616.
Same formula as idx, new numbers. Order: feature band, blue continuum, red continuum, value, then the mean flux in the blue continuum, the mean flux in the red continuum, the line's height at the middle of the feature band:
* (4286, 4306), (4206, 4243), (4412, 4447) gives 0.307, 0.7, 0.846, 0.751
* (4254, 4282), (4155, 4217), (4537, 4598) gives 0.069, 0.671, 0.919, 0.724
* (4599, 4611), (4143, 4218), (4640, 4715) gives -0.052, 0.666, 0.933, 0.894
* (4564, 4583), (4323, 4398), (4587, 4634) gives -0.009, 0.739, 0.954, 0.922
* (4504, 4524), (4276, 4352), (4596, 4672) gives -0.135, 0.668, 0.952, 0.846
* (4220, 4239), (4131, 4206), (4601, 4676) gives 0.049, 0.652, 0.954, 0.692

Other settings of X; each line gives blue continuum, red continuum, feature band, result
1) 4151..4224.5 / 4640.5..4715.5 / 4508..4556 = -0.048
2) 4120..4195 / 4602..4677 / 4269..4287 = 0.127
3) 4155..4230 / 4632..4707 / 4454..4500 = -0.014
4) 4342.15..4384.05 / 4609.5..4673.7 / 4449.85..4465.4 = 0.089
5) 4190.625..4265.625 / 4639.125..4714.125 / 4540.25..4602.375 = -0.055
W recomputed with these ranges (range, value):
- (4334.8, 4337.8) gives 0.706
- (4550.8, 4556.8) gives 0.877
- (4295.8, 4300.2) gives 0.599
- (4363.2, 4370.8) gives 0.818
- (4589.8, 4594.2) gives 0.881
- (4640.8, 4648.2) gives 0.906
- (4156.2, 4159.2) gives 0.634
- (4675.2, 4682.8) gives 0.937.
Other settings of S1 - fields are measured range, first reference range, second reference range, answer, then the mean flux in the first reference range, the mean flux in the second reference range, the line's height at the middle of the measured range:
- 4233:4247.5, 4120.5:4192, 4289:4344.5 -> -1.3 AA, 0.654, 0.643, 0.648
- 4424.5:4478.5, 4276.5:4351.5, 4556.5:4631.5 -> -1.9 AA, 0.667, 0.945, 0.804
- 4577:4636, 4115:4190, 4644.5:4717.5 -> -3.3 AA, 0.65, 0.939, 0.898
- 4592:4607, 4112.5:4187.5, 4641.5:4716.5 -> -0.1 AA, 0.656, 0.936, 0.894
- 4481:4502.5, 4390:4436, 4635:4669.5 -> -1.5 AA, 0.79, 0.934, 0.838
